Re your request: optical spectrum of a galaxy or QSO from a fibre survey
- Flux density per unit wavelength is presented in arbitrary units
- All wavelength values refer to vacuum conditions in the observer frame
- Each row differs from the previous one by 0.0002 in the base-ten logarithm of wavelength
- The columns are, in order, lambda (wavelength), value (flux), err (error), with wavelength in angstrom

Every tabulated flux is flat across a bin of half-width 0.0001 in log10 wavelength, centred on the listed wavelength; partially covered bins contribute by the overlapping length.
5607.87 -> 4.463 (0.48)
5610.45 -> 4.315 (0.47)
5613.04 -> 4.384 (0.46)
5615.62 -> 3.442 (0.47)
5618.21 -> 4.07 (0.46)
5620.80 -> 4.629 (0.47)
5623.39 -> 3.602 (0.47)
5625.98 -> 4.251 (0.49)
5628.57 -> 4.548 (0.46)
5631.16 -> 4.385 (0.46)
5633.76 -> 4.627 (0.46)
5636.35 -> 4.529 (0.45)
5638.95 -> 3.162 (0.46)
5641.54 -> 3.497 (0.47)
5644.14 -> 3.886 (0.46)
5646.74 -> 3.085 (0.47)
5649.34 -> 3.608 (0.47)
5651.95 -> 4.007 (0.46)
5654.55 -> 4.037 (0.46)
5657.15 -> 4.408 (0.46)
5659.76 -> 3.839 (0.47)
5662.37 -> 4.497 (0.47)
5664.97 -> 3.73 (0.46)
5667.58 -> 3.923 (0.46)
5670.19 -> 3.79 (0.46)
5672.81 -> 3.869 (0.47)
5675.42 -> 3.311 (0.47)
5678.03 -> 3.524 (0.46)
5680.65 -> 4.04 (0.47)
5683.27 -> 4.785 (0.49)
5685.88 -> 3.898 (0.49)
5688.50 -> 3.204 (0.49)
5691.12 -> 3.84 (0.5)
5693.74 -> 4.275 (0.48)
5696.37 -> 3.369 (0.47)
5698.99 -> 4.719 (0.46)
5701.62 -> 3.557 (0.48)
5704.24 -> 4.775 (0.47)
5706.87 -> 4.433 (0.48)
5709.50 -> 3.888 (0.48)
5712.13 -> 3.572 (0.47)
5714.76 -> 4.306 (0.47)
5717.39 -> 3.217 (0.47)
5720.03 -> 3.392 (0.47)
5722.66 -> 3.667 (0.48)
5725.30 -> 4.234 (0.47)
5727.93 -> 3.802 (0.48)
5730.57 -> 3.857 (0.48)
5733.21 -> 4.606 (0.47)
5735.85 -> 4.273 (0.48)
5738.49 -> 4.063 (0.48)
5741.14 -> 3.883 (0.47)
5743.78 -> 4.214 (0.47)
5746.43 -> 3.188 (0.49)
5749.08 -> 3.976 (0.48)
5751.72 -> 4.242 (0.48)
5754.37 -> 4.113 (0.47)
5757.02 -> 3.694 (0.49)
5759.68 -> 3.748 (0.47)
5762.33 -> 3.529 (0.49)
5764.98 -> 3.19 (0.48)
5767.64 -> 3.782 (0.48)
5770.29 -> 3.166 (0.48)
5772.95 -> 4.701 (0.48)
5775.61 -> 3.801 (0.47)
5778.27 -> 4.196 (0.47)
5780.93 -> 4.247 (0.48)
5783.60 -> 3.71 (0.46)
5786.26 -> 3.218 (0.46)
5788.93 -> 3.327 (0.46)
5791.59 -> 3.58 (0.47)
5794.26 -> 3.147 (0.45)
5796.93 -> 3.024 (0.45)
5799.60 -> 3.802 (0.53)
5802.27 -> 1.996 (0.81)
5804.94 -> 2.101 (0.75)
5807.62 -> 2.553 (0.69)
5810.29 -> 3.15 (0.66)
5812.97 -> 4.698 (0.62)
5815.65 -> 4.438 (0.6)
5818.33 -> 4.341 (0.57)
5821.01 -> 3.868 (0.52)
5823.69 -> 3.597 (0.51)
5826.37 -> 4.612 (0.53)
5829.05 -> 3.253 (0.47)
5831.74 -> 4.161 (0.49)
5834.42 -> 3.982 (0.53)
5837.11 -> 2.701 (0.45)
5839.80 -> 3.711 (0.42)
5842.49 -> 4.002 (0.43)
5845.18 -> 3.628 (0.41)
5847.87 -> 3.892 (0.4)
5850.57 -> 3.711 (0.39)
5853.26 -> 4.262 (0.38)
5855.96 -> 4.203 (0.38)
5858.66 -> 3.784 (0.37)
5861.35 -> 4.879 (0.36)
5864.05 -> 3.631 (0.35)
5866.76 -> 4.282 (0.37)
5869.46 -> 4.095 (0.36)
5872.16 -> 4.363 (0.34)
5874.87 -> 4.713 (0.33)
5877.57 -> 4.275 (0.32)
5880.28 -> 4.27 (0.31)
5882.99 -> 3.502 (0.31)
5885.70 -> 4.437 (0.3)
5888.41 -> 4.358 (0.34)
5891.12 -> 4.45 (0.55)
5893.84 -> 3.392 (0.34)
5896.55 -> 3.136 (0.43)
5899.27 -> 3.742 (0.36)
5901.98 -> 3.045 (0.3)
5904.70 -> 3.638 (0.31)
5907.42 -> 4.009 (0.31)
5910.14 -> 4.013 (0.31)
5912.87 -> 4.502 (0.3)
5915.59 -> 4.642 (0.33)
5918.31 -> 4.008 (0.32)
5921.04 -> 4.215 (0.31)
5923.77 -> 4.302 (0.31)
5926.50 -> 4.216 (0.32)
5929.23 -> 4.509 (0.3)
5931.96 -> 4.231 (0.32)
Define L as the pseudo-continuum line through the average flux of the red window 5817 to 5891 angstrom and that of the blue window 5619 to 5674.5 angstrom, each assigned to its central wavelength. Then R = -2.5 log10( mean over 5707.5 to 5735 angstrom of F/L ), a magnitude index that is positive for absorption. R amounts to 0.035 mag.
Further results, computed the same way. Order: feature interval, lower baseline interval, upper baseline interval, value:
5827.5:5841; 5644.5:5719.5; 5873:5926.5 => 0.12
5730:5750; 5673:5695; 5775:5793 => -0.06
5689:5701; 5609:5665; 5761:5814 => -0.04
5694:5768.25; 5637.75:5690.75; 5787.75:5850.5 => -0.06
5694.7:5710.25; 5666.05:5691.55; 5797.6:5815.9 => -0.12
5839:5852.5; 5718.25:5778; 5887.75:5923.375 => 0.03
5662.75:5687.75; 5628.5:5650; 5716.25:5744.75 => 0.01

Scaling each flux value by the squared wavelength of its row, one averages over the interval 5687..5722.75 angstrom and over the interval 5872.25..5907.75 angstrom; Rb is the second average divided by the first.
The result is 1.08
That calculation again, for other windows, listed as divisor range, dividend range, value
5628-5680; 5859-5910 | 1.11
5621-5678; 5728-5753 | 1.05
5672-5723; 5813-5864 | 1.07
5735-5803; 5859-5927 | 1.15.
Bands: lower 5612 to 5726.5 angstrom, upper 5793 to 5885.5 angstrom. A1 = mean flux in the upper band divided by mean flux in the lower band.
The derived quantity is 0.96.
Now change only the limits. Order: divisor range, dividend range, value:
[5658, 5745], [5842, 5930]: 1.03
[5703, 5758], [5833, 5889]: 1.01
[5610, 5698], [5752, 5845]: 0.92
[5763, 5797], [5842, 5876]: 1.13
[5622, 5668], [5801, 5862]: 0.93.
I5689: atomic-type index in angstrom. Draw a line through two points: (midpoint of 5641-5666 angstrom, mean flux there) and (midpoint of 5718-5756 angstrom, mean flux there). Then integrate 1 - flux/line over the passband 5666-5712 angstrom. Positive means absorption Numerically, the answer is -0.4 angstrom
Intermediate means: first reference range 3.87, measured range 3.94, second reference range 3.95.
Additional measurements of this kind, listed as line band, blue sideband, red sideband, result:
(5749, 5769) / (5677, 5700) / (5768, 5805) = -0.8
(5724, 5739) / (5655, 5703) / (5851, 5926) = -0.7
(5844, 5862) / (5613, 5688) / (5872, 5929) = 0.1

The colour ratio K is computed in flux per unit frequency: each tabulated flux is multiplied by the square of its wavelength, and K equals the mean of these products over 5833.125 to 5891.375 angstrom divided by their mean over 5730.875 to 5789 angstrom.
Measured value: 1.1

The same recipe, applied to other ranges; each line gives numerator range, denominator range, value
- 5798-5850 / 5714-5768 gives 0.96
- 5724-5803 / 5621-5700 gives 0.99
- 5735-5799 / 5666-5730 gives 0.99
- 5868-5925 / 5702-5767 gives 1.10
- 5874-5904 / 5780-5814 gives 1.25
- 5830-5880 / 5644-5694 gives 1.11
